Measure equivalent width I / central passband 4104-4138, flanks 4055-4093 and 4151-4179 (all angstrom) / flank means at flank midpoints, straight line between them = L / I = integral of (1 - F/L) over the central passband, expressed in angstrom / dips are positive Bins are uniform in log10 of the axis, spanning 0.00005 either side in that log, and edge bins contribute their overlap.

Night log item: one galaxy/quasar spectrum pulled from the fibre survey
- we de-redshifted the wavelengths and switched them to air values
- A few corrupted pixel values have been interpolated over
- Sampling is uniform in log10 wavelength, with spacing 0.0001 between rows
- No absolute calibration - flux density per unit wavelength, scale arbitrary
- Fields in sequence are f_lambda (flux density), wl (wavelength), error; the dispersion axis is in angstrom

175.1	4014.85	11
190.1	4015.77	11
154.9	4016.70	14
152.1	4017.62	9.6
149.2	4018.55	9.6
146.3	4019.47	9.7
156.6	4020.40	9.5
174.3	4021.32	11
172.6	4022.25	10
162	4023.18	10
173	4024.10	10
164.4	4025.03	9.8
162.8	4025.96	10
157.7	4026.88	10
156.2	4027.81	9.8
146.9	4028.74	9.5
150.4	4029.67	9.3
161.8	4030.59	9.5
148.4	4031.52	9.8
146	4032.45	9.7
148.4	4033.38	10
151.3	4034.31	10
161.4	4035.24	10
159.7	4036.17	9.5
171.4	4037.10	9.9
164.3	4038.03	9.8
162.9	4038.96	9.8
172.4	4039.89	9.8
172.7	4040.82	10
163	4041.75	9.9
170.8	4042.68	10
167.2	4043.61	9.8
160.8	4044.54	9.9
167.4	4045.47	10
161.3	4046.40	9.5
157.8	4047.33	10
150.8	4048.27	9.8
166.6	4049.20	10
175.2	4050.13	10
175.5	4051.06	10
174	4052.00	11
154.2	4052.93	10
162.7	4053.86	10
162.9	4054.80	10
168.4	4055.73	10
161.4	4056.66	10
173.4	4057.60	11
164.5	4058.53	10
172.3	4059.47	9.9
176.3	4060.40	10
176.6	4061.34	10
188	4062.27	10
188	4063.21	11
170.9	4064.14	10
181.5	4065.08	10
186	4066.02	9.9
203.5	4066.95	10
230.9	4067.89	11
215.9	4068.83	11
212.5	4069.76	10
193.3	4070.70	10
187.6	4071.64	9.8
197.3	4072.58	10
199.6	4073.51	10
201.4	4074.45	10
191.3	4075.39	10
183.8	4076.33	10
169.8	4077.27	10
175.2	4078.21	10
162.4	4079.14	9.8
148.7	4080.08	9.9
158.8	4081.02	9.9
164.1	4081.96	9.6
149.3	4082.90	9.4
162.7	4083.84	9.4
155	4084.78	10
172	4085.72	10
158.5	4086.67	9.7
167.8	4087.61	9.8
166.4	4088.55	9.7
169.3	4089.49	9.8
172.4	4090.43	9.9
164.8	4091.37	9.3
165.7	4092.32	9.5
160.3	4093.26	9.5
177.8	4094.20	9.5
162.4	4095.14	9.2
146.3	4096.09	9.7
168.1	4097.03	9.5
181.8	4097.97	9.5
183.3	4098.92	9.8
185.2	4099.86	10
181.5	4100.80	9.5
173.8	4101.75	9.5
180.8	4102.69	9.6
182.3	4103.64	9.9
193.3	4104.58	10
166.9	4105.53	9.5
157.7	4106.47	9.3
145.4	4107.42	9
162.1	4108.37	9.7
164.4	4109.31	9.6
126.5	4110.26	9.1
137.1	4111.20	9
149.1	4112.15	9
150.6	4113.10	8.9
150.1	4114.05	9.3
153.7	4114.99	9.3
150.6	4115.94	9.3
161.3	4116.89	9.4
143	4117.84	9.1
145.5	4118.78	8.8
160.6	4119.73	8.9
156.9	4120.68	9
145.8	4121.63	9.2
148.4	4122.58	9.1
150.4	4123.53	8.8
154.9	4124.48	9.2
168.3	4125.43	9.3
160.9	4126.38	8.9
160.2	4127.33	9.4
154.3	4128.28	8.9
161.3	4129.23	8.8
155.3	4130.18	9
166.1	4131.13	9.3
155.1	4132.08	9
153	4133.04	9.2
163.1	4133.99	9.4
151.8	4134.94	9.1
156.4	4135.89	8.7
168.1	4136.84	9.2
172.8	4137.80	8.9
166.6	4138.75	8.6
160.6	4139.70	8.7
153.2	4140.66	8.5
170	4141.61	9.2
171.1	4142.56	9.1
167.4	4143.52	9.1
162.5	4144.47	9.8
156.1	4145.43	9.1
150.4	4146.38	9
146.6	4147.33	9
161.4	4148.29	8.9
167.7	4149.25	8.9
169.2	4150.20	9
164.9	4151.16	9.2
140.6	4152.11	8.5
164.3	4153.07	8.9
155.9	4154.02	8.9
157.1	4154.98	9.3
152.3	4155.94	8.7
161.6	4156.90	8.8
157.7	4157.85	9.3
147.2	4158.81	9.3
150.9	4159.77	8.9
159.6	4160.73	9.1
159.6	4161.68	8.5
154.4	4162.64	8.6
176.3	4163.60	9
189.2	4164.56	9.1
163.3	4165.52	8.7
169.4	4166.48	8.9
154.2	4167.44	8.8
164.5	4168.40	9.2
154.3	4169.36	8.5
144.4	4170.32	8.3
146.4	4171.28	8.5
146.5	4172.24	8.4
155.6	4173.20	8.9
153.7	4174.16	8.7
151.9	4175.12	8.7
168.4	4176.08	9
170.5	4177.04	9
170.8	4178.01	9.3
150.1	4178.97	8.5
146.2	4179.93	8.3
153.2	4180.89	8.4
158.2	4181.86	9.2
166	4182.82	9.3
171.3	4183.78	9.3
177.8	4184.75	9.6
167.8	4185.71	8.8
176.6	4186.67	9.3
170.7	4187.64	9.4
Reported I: 2.3 angstrom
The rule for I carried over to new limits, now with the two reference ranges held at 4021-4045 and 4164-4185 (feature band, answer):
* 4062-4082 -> -3.25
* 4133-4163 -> 0.20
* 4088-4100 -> -0.61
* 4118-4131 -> 0.41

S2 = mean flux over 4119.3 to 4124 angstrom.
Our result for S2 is 152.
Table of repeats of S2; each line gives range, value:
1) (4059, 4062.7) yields 178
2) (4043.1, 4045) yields 164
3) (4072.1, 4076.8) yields 195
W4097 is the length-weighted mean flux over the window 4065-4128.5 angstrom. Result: 169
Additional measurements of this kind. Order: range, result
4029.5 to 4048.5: 161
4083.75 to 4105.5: 171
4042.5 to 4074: 178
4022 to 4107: 171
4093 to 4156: 160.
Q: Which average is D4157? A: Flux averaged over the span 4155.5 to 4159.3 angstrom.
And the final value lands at 155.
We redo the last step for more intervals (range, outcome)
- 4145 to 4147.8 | 151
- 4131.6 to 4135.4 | 156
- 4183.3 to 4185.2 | 174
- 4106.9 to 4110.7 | 150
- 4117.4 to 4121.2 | 152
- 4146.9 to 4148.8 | 154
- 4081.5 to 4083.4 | 157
